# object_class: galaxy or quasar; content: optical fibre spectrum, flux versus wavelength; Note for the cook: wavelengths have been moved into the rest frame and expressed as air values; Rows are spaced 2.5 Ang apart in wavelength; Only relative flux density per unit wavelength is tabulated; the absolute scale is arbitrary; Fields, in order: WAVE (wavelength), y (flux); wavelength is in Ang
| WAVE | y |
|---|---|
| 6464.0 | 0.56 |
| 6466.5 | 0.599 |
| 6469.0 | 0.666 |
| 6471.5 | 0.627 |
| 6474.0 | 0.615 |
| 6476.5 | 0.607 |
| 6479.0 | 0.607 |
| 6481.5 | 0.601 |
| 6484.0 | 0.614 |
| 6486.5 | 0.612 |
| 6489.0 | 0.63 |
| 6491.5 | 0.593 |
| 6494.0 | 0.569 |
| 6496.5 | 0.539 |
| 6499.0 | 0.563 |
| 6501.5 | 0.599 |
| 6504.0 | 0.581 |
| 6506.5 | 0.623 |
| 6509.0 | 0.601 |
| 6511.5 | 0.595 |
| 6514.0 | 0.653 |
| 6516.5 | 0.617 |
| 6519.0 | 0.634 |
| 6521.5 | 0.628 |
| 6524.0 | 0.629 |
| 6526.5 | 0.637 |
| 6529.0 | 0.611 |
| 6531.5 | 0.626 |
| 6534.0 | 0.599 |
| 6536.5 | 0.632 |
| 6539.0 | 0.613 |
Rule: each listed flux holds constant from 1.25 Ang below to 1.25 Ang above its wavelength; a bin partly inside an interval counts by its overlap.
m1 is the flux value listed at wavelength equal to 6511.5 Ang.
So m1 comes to 0.595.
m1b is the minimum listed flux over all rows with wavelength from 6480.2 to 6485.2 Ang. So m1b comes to 0.601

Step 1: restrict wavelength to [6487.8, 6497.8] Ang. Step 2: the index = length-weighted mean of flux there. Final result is 0.582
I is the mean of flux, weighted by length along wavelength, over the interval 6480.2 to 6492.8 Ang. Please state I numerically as 0.61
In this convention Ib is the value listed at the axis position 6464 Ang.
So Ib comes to 0.56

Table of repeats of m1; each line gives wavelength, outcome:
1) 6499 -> 0.563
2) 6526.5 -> 0.637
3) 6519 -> 0.634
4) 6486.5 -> 0.612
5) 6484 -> 0.614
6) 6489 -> 0.63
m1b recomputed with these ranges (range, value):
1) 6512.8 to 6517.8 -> 0.617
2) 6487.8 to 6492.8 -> 0.593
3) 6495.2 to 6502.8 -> 0.539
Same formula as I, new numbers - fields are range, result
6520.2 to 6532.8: 0.626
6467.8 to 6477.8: 0.628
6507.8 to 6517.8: 0.617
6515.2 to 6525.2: 0.627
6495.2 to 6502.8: 0.567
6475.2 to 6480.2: 0.607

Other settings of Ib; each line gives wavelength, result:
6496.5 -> 0.539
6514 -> 0.653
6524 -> 0.629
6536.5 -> 0.632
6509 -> 0.601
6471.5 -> 0.627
